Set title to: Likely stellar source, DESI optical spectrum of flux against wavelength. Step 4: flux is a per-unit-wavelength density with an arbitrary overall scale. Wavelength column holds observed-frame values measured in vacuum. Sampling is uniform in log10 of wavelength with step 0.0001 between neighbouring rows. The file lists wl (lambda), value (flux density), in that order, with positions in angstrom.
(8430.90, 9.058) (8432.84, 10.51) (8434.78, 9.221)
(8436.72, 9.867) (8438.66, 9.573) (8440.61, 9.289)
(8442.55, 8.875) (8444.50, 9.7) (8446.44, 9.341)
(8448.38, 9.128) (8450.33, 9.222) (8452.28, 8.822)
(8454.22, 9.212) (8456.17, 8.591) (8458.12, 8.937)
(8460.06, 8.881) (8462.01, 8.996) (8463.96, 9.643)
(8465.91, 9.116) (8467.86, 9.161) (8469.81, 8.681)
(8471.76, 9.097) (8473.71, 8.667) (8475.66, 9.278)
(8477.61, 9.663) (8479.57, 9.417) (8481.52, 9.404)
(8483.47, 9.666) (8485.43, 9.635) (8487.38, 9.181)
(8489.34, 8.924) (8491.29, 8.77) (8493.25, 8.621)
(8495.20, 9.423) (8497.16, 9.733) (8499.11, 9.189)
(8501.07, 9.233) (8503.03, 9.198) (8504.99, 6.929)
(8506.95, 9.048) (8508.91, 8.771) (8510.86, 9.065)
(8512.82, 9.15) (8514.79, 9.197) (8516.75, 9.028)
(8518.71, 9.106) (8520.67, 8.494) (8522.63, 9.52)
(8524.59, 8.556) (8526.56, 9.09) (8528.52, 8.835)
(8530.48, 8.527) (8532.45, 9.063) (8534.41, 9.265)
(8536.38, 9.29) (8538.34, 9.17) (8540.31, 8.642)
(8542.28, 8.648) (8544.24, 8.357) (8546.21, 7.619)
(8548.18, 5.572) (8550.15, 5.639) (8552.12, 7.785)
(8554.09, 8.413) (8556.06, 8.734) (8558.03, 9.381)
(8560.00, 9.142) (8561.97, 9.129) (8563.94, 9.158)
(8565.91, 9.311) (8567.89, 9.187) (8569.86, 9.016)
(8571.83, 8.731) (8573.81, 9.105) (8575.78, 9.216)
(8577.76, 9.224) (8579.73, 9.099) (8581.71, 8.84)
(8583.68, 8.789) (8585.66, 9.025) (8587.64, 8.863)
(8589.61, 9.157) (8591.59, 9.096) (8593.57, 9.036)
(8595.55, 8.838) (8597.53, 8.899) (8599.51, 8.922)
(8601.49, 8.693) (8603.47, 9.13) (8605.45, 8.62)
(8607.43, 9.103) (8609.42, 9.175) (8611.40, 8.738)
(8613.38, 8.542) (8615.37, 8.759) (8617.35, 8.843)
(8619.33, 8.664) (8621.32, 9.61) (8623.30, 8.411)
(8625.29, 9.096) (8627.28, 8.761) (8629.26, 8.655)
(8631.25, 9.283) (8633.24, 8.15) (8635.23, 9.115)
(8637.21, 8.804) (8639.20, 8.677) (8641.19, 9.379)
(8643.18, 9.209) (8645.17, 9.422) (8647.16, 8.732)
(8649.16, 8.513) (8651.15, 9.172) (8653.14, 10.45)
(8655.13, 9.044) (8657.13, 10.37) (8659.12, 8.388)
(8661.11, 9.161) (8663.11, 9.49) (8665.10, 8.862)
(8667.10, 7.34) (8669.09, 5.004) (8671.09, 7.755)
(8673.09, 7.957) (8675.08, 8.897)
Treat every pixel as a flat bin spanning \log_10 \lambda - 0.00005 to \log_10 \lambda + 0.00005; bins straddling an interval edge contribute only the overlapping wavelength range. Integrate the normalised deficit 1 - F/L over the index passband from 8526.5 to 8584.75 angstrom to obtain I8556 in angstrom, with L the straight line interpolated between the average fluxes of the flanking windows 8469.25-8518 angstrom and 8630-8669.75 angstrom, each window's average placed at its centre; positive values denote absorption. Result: 2.2 angstrom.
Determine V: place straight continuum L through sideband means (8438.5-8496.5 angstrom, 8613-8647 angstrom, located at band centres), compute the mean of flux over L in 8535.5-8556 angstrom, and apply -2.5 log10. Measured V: 0.14 mag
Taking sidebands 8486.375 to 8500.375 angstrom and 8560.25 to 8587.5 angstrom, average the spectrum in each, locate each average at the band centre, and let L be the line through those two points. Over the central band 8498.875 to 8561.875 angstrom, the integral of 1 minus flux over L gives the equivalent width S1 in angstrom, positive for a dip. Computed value 3.3 angstrom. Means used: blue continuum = 9.13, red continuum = 9.06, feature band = 8.61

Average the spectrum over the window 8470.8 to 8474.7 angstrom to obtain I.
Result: 8.89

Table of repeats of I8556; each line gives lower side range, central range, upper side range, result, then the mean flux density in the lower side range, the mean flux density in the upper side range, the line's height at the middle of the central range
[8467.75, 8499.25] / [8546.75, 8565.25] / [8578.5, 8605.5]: 1.87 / 9.21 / 8.94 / 9.03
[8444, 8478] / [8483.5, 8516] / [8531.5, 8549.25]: -1.00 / 9.1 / 8.39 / 8.75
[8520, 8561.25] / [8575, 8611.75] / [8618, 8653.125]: -0.98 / 8.47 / 8.96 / 8.74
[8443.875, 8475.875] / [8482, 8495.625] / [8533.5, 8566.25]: -0.48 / 9.08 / 8.41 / 8.86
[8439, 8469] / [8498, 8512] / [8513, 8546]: 0.29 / 9.13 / 8.9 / 8.97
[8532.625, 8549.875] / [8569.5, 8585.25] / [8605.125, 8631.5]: -0.86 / 8.24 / 8.87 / 8.54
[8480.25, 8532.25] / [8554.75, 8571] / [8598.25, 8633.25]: -0.33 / 9.01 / 8.86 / 8.94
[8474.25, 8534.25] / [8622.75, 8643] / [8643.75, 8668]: 0.50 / 9.06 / 9.09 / 9.08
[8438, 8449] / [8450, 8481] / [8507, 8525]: 0.45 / 9.32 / 9.01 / 9.22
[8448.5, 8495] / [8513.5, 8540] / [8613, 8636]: 0.03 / 9.12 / 8.83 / 9.01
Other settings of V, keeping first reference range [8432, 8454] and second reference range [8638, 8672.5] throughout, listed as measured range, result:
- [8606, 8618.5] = 0.00 mag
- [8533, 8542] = 0.01 mag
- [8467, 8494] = 0.02 mag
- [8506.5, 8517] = 0.02 mag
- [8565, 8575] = -0.01 mag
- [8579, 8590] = 0.00 mag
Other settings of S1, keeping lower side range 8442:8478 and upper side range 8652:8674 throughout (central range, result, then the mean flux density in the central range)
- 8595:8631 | -0.8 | 8.87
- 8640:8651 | -0.6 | 9.05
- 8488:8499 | -0.1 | 9.11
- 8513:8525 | -0.1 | 9.01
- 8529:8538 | -0.1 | 9.04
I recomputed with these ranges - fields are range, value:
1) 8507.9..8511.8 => 8.94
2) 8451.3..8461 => 8.89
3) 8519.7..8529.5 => 8.9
